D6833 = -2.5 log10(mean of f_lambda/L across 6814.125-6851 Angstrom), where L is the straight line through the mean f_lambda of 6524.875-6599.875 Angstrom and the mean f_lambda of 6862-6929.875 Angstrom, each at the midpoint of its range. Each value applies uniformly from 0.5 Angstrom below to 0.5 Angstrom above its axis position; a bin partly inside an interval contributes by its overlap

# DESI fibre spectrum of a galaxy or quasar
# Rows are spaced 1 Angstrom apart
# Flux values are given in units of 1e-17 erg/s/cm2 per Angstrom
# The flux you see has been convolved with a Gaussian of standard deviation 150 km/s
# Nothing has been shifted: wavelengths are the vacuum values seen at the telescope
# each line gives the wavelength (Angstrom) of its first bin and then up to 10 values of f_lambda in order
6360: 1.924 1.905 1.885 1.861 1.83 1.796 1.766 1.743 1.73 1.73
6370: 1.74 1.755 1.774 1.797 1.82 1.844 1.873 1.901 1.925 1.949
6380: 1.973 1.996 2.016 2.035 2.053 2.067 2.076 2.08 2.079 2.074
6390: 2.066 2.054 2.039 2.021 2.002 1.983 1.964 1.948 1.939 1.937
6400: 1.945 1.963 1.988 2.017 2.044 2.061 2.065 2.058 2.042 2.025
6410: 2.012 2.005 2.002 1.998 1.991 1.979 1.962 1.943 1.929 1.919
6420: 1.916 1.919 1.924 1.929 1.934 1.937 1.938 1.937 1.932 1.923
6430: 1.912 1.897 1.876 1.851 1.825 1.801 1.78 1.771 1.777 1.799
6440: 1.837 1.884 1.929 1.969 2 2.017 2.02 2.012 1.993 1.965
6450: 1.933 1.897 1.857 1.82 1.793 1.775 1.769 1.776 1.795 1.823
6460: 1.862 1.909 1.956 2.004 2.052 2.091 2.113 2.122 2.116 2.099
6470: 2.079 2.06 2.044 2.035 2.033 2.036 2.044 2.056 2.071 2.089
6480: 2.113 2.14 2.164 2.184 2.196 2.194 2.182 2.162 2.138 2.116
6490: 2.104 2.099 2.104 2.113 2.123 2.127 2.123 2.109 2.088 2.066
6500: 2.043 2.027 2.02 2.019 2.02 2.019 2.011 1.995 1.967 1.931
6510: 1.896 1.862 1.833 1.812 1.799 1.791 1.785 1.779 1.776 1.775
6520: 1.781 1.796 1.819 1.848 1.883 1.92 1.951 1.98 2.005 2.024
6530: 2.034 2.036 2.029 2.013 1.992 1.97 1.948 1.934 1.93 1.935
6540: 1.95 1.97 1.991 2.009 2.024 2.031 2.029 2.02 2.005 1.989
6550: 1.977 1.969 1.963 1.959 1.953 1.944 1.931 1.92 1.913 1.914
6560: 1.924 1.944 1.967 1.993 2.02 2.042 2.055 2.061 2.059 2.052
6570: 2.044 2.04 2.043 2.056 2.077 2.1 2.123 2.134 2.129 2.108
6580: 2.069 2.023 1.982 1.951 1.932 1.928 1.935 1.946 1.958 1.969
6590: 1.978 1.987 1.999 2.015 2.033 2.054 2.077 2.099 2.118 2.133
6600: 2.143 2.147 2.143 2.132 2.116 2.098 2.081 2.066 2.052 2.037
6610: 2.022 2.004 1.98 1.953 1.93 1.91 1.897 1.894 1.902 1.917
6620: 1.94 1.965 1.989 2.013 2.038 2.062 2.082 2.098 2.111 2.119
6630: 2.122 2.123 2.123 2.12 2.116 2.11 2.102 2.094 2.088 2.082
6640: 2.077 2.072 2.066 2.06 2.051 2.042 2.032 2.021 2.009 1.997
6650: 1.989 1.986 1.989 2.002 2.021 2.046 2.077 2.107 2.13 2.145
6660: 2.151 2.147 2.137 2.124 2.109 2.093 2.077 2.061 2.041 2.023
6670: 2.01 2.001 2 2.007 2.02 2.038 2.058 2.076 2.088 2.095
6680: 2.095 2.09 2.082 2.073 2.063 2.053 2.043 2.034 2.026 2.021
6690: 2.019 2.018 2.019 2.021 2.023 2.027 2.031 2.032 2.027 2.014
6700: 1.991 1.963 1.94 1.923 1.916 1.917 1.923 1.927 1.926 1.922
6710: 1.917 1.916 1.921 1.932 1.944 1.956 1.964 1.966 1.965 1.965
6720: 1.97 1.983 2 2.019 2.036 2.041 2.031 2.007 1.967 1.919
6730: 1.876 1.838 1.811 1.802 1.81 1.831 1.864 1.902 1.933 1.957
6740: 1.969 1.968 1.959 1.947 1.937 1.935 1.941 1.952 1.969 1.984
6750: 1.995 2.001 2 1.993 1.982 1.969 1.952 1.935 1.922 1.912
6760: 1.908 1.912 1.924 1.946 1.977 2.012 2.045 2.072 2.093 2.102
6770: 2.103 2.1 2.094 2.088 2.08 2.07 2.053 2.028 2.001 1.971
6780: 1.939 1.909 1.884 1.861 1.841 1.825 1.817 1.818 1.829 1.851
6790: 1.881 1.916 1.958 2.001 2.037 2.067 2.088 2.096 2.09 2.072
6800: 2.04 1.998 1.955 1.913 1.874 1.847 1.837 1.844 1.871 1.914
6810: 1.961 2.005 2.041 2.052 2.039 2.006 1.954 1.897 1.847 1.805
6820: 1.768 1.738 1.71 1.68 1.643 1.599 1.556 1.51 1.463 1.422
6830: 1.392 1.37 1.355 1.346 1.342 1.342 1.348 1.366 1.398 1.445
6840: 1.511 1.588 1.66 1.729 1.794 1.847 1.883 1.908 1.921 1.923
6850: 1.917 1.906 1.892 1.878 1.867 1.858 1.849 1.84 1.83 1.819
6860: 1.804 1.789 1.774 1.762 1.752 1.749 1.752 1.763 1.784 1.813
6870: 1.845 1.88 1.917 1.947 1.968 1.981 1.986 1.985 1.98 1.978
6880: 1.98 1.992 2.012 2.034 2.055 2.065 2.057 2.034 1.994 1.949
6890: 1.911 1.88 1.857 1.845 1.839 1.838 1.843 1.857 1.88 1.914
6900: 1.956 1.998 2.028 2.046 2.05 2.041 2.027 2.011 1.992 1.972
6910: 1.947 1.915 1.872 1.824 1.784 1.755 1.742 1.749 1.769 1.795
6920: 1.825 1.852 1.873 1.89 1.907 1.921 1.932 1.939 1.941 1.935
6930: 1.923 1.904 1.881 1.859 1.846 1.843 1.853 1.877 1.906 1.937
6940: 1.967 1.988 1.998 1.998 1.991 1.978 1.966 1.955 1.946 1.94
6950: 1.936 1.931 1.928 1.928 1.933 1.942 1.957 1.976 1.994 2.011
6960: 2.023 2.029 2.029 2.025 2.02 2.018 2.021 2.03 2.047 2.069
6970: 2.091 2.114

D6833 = 0.17 mag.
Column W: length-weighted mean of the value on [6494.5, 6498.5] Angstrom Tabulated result 2.11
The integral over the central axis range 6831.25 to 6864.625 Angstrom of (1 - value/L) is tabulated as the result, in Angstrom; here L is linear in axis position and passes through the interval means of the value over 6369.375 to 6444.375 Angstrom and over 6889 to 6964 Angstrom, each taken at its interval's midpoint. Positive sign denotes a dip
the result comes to 3.87 Angstrom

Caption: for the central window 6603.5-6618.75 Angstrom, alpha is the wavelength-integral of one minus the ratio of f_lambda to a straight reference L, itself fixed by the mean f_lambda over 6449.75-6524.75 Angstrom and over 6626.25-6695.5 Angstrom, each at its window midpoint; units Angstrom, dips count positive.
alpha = 0.3 Angstrom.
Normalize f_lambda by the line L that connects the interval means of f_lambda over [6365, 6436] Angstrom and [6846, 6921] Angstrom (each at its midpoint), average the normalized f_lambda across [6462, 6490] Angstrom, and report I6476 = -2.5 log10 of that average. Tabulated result -0.09 mag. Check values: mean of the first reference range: 1.94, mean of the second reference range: 1.9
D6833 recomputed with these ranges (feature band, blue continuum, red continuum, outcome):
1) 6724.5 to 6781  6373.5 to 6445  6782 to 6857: -0.087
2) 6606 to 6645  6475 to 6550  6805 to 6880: -0.065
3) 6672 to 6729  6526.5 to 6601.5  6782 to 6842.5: -0.067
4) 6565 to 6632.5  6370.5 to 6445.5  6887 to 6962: -0.054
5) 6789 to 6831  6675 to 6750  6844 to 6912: 0.046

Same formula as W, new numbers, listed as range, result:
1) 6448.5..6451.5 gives 1.93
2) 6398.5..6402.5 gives 1.96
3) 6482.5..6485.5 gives 2.19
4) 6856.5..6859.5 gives 1.83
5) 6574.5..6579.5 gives 2.12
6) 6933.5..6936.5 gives 1.85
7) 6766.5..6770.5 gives 2.09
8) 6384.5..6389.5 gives 2.08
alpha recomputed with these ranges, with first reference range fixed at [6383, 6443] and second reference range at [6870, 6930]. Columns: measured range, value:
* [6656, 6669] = -1.1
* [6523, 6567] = -0.6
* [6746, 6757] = -0.2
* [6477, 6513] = -2.1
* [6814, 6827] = 1.1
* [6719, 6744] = 0.0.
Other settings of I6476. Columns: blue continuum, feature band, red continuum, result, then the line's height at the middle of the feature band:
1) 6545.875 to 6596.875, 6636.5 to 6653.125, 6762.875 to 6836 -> -0.042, 1.96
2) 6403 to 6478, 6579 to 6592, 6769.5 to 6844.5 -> -0.046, 1.9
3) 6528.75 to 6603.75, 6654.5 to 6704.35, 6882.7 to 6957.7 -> -0.034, 1.98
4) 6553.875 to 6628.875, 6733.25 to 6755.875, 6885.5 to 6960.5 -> 0.017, 1.97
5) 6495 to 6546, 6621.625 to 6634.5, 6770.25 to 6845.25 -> -0.103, 1.9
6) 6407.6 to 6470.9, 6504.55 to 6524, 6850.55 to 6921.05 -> 0.040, 1.93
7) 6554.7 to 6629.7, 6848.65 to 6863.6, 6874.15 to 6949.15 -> 0.056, 1.94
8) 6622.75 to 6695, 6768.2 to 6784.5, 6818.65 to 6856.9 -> -0.125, 1.79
